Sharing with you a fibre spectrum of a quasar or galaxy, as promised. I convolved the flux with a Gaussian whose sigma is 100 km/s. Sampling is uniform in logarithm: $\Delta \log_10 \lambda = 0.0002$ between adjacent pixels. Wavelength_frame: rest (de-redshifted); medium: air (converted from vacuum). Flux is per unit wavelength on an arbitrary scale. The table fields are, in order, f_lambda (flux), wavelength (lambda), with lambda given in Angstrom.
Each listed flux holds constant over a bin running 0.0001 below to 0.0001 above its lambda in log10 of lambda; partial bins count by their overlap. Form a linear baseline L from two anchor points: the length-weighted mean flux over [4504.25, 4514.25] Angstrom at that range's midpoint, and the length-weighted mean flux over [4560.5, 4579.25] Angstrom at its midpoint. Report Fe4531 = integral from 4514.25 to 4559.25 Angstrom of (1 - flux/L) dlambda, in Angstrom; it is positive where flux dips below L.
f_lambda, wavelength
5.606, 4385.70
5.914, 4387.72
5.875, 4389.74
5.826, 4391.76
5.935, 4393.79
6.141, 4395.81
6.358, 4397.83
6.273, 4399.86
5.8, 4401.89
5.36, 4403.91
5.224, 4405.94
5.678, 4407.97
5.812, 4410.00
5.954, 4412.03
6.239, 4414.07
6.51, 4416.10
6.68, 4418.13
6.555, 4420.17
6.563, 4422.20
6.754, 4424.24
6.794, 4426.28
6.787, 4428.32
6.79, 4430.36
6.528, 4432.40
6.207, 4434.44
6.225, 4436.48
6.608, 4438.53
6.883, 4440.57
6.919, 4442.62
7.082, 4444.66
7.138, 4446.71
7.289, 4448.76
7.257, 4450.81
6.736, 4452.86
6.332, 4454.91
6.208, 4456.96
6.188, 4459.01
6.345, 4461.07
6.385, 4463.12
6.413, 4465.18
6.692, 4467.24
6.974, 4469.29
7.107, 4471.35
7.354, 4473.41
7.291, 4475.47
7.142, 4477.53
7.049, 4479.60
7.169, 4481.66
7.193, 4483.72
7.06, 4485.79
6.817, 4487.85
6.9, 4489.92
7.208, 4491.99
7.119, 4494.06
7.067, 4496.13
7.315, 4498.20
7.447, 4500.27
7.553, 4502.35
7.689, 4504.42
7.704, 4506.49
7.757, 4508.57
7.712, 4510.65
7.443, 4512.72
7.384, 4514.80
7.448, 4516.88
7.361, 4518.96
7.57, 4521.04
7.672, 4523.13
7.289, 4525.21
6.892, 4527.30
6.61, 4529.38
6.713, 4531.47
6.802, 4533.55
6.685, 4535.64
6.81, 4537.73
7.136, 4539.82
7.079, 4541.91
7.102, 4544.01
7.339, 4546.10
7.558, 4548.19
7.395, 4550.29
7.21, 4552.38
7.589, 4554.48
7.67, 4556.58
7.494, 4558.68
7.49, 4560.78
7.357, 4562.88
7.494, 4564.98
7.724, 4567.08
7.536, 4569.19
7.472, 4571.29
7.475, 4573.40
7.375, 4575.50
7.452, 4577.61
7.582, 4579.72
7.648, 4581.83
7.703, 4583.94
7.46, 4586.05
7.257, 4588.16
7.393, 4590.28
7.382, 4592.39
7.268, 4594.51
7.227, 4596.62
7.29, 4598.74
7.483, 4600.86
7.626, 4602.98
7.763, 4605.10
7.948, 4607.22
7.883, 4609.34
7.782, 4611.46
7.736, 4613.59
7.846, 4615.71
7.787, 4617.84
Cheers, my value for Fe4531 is 2.1 Angstrom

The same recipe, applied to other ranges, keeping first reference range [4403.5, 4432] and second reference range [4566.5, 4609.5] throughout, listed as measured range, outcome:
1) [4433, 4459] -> -0.9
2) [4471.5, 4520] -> -3.3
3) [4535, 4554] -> 0.1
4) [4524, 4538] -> 0.5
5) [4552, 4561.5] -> -0.3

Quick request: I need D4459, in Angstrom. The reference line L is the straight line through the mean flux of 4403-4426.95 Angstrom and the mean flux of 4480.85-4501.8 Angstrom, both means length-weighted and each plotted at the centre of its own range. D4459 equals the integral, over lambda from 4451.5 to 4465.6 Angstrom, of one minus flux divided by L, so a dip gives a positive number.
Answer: 0.7 Angstrom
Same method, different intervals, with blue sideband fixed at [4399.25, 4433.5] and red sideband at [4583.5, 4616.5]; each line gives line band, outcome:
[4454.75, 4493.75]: -1.06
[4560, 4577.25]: -0.35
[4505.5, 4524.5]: -1.64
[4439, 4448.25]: -0.79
